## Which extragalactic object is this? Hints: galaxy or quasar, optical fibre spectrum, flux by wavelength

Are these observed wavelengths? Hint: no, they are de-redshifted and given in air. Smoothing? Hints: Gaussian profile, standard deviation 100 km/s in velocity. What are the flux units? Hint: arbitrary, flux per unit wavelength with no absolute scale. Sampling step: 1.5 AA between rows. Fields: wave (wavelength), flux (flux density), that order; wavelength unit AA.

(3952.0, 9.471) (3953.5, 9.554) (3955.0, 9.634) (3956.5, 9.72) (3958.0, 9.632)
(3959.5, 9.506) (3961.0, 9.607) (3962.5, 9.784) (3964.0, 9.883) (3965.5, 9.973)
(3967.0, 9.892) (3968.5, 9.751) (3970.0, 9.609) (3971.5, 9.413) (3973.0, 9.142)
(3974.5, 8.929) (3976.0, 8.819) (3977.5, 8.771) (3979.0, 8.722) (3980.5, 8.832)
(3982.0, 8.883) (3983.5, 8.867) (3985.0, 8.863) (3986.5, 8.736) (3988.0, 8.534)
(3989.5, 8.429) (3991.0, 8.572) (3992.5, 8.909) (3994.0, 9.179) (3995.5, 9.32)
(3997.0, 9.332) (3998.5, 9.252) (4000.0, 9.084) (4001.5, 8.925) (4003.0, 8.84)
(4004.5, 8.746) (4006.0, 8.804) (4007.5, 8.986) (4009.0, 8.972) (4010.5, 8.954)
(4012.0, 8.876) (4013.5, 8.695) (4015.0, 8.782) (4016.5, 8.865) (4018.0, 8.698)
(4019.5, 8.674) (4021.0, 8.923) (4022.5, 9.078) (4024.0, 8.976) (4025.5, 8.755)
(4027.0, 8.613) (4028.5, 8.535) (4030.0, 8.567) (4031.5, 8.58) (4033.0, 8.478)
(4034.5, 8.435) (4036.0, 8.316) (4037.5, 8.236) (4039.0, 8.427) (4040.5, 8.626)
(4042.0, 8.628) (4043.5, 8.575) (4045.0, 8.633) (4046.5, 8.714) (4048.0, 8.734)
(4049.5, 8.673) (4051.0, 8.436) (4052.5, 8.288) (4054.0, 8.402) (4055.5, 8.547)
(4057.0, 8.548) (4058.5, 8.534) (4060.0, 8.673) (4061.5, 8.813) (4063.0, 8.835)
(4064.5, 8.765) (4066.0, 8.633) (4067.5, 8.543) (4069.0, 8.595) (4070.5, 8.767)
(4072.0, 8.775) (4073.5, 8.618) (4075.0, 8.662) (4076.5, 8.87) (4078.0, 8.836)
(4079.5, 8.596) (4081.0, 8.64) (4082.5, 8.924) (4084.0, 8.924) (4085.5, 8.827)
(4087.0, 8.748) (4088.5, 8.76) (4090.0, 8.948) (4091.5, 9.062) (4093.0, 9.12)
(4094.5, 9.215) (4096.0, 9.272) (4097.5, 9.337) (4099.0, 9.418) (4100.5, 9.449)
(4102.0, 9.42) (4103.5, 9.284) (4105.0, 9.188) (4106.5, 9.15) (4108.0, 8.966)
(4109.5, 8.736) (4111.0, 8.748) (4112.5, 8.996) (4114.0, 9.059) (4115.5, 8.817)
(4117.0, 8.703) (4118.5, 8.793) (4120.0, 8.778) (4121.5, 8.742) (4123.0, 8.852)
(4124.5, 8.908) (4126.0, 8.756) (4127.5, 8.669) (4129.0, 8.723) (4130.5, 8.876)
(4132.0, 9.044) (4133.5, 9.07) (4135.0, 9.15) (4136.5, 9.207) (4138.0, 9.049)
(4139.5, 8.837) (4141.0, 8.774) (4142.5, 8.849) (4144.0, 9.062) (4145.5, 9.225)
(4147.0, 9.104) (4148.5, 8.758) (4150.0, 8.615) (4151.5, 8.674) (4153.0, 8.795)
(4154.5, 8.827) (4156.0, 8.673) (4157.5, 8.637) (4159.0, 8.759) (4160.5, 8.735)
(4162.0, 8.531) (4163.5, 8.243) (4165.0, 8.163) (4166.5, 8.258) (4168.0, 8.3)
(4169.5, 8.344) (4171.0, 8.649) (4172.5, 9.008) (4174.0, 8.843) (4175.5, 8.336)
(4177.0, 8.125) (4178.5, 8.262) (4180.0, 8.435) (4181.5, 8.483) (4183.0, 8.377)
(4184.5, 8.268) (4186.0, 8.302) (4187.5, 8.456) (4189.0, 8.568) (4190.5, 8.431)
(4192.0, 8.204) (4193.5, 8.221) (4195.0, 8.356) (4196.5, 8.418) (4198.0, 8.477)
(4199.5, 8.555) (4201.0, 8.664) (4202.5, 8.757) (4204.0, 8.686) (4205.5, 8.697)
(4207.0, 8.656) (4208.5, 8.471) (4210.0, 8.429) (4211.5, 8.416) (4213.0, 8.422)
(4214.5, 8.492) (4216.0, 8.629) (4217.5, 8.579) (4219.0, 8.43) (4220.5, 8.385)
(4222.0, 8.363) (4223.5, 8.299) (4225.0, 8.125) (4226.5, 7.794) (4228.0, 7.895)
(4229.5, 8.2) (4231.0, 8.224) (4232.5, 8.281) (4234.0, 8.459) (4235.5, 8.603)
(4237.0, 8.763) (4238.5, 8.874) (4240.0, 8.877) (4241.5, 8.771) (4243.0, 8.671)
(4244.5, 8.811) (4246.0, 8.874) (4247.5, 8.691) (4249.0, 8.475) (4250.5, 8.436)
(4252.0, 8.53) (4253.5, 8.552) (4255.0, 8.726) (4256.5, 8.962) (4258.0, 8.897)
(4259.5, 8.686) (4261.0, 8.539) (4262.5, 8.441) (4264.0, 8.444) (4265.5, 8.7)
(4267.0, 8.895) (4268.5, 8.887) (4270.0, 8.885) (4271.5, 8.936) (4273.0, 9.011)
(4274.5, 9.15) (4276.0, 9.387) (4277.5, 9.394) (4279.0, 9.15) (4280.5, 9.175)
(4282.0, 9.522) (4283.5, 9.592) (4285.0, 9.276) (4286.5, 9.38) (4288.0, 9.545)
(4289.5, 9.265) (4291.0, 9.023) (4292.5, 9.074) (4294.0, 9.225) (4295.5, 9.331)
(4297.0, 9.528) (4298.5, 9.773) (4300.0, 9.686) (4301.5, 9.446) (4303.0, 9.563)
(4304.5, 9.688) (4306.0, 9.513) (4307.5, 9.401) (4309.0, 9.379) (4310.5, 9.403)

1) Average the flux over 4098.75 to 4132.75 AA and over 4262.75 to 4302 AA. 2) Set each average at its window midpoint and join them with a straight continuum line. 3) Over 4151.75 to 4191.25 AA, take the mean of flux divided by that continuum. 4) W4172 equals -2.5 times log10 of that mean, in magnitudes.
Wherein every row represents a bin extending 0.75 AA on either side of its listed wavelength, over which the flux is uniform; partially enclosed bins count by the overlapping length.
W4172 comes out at 0.07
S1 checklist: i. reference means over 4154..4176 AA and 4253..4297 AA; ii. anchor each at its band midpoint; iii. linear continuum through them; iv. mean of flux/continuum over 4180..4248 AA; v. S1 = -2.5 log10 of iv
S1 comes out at 0.04 mag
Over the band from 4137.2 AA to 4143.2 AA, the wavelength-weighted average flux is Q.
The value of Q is 8.88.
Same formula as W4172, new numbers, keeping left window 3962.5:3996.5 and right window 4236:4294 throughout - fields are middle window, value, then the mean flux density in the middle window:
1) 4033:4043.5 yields 0.08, 8.46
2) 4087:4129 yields 0.00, 9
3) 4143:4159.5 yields 0.02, 8.83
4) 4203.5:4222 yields 0.06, 8.52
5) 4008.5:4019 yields 0.03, 8.83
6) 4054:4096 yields 0.03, 8.77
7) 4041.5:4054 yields 0.06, 8.57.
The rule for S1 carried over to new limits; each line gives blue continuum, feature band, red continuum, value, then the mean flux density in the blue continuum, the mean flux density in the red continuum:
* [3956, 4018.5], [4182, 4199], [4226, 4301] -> 0.07 mag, 9.1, 8.89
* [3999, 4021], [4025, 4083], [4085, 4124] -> 0.04 mag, 8.86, 9.02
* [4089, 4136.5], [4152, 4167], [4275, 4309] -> 0.07 mag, 9.01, 9.4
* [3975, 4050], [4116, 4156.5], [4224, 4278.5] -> -0.02 mag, 8.77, 8.66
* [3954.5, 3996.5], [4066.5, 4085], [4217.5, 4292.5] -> 0.04 mag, 9.21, 8.76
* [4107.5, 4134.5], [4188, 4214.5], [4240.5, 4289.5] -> 0.05 mag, 8.85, 8.92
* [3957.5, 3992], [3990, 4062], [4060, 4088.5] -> 0.03 mag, 9.18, 8.74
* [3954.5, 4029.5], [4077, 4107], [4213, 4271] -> -0.02 mag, 9.06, 8.56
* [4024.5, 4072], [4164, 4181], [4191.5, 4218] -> 0.01 mag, 8.58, 8.51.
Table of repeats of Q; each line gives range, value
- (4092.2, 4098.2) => 9.23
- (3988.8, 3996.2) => 8.88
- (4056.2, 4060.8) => 8.59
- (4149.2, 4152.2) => 8.65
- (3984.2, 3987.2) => 8.8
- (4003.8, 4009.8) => 8.88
